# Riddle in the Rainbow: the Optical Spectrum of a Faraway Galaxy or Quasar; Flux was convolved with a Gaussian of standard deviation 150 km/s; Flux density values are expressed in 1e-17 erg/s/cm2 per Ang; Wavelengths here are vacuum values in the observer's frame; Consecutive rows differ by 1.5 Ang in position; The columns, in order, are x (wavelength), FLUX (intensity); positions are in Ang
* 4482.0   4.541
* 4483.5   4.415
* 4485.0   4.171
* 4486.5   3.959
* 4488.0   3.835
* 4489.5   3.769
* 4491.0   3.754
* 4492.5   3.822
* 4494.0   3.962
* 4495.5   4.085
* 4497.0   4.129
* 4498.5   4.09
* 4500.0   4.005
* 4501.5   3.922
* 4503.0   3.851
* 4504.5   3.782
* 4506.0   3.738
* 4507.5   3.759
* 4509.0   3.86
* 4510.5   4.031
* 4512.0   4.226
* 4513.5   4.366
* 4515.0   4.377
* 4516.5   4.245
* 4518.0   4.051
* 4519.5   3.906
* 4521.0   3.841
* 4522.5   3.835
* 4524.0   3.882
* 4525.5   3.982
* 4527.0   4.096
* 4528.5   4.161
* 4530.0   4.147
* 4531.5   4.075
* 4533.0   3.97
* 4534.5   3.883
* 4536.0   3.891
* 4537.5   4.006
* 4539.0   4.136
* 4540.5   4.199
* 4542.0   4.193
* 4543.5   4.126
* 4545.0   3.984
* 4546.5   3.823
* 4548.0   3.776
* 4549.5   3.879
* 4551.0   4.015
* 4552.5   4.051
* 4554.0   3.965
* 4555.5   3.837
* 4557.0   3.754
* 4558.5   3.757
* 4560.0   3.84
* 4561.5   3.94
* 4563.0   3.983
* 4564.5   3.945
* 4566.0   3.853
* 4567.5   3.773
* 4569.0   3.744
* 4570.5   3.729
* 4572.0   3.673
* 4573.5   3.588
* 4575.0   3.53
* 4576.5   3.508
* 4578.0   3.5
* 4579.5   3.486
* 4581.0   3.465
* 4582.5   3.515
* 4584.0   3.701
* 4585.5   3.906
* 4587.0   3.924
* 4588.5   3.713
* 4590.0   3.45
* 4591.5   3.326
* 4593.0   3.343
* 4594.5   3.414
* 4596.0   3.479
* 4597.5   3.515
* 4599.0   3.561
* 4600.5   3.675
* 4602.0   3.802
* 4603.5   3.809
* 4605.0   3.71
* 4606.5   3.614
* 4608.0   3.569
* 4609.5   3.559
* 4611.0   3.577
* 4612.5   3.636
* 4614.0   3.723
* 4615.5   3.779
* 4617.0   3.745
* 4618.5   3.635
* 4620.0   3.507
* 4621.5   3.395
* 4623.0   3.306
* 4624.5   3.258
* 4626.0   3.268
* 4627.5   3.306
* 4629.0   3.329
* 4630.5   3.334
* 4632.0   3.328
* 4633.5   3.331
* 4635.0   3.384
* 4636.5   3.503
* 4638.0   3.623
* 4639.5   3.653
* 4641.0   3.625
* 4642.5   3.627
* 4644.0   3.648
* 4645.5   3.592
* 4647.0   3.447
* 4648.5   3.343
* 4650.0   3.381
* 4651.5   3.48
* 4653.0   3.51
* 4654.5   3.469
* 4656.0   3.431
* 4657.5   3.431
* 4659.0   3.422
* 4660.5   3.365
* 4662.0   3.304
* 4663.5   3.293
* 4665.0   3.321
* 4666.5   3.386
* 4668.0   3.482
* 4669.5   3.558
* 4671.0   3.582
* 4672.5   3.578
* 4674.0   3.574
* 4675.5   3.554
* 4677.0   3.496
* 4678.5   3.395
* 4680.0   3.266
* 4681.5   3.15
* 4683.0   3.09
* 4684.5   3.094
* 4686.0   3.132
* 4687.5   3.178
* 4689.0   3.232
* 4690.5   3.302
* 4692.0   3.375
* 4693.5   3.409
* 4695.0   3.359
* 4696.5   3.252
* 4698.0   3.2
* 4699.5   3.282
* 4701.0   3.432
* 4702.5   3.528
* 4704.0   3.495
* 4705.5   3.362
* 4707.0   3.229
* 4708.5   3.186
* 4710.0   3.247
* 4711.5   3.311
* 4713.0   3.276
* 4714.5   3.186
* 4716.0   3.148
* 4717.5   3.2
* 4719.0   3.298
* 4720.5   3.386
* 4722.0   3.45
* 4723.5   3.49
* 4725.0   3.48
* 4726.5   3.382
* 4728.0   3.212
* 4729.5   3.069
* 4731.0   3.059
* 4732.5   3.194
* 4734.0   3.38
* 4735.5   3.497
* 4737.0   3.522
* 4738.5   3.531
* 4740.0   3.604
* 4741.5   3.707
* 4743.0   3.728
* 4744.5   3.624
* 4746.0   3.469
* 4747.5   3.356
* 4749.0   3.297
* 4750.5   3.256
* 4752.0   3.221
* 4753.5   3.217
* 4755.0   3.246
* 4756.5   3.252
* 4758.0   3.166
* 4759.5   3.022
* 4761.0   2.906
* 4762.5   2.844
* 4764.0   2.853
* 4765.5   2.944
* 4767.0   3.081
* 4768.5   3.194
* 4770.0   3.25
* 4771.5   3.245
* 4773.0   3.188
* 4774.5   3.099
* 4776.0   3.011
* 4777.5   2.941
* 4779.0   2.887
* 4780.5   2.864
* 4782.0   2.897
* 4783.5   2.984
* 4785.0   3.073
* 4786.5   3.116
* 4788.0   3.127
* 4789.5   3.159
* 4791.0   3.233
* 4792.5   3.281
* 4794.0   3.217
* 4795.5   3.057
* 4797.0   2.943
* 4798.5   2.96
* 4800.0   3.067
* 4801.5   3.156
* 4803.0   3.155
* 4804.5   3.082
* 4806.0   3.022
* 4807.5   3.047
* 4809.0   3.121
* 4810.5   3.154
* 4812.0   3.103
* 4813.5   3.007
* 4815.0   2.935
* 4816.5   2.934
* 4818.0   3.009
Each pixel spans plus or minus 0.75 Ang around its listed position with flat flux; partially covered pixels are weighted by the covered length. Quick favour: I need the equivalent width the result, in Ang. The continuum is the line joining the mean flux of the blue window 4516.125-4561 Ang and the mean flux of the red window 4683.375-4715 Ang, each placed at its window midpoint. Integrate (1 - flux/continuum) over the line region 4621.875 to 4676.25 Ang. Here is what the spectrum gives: 0.9 Ang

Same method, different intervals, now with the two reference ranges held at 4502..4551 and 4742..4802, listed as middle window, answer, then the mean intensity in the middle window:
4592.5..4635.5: 2.09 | 3.52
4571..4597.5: 1.66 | 3.56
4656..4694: 1.31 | 3.36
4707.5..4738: 0.10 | 3.3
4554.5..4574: 0.32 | 3.81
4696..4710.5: 0.24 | 3.32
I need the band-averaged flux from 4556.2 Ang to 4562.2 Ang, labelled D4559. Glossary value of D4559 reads 3.82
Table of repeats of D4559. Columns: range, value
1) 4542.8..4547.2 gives 3.98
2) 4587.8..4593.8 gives 3.46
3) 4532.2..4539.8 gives 3.98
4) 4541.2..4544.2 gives 4.16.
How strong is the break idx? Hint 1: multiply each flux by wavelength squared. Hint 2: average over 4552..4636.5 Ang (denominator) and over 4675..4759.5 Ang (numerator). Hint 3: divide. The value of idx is 1.0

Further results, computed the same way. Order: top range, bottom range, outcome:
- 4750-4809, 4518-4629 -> 0.90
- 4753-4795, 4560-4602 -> 0.92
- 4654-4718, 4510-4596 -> 0.92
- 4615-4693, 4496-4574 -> 0.91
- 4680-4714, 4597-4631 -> 0.96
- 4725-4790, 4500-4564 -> 0.89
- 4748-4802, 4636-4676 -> 0.93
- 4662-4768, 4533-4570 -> 0.90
